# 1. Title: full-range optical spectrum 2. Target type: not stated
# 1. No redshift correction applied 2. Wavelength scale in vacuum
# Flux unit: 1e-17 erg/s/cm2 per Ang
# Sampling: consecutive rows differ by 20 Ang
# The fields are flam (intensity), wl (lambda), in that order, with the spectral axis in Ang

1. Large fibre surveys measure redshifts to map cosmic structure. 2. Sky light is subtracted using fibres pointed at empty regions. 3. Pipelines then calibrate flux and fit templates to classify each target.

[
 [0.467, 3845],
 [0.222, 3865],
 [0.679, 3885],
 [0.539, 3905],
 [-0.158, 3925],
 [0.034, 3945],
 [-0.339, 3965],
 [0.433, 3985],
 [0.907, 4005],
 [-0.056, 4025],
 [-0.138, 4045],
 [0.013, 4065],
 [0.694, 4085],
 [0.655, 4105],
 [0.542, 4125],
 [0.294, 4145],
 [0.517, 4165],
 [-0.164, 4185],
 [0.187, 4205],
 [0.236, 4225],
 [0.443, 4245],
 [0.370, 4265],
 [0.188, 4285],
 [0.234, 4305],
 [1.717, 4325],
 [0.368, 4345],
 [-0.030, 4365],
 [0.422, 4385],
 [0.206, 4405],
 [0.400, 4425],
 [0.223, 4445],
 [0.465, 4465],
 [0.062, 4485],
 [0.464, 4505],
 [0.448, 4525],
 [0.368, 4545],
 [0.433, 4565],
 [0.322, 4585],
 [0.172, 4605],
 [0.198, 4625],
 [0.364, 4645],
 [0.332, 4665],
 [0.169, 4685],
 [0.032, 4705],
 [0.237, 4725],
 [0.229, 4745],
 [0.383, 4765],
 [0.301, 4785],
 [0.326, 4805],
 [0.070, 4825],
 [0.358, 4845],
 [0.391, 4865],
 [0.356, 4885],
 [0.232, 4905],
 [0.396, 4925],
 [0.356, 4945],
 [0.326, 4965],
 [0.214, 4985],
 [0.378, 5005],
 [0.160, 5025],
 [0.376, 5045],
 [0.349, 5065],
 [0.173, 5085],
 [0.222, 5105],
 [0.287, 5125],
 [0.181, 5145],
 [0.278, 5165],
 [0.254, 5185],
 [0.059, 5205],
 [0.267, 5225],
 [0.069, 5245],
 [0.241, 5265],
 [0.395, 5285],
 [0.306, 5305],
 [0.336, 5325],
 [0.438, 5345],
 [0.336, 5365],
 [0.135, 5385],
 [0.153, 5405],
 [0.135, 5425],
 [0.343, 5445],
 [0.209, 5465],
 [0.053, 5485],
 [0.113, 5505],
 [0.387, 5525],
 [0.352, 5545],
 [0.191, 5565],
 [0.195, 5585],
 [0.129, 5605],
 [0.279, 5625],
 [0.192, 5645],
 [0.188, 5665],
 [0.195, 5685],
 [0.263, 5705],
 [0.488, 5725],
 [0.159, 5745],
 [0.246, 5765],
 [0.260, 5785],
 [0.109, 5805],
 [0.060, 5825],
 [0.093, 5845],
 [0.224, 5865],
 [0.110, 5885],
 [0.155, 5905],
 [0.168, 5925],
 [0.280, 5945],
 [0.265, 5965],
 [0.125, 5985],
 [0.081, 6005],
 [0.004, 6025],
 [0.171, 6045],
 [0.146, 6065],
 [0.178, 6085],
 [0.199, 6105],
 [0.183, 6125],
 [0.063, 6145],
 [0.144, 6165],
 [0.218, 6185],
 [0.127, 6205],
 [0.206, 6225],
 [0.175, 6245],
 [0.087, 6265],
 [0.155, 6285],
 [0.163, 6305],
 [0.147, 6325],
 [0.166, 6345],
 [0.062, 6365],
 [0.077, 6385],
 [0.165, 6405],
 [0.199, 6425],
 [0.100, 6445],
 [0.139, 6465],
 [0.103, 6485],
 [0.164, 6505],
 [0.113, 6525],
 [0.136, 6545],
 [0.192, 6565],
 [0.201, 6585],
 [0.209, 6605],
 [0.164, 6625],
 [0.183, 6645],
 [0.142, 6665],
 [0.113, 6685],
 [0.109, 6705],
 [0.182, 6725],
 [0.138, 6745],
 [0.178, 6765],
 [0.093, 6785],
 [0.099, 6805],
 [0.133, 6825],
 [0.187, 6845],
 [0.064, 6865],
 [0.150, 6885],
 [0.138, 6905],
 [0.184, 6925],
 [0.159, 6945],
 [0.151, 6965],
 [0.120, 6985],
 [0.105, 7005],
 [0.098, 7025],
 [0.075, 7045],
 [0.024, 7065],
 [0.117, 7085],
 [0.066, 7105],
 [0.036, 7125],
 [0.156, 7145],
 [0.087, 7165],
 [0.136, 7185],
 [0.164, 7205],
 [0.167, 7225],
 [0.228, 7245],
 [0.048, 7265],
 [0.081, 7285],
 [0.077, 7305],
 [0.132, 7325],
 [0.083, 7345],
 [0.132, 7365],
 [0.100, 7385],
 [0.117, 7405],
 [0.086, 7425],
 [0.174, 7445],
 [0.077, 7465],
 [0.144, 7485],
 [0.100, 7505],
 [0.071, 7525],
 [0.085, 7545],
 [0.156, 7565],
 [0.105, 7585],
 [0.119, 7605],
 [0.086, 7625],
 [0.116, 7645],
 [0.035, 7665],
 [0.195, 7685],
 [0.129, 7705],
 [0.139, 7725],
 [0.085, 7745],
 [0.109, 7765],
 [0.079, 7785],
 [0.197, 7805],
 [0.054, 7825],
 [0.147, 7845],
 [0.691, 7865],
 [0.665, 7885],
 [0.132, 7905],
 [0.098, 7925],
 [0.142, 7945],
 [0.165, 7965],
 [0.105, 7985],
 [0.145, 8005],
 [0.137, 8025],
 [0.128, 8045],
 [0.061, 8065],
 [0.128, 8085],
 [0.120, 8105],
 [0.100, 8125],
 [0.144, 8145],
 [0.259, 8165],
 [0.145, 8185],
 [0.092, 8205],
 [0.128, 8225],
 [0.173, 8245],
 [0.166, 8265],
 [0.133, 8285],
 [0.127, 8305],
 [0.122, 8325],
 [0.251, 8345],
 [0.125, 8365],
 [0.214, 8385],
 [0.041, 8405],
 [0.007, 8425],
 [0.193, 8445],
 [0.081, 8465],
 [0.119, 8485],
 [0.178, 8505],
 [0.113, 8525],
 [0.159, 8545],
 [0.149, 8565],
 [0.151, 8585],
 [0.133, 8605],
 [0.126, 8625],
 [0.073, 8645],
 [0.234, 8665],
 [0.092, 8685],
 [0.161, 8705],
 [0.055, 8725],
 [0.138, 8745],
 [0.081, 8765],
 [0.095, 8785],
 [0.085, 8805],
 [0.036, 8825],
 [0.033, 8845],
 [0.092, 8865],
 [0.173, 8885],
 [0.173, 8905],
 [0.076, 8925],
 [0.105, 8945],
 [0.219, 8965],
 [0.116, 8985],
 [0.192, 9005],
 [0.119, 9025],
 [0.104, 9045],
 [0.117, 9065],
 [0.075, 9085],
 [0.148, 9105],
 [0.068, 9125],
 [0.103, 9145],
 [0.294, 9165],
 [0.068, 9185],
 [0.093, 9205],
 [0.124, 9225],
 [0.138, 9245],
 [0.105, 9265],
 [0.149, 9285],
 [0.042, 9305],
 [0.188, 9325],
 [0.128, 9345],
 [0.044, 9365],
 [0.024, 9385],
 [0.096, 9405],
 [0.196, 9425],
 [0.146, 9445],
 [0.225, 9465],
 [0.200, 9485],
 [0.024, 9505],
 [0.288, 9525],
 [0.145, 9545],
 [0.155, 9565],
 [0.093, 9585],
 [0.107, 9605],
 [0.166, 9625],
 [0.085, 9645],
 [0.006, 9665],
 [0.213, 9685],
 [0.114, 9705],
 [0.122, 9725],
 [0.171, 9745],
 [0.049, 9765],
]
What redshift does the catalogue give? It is 1.11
